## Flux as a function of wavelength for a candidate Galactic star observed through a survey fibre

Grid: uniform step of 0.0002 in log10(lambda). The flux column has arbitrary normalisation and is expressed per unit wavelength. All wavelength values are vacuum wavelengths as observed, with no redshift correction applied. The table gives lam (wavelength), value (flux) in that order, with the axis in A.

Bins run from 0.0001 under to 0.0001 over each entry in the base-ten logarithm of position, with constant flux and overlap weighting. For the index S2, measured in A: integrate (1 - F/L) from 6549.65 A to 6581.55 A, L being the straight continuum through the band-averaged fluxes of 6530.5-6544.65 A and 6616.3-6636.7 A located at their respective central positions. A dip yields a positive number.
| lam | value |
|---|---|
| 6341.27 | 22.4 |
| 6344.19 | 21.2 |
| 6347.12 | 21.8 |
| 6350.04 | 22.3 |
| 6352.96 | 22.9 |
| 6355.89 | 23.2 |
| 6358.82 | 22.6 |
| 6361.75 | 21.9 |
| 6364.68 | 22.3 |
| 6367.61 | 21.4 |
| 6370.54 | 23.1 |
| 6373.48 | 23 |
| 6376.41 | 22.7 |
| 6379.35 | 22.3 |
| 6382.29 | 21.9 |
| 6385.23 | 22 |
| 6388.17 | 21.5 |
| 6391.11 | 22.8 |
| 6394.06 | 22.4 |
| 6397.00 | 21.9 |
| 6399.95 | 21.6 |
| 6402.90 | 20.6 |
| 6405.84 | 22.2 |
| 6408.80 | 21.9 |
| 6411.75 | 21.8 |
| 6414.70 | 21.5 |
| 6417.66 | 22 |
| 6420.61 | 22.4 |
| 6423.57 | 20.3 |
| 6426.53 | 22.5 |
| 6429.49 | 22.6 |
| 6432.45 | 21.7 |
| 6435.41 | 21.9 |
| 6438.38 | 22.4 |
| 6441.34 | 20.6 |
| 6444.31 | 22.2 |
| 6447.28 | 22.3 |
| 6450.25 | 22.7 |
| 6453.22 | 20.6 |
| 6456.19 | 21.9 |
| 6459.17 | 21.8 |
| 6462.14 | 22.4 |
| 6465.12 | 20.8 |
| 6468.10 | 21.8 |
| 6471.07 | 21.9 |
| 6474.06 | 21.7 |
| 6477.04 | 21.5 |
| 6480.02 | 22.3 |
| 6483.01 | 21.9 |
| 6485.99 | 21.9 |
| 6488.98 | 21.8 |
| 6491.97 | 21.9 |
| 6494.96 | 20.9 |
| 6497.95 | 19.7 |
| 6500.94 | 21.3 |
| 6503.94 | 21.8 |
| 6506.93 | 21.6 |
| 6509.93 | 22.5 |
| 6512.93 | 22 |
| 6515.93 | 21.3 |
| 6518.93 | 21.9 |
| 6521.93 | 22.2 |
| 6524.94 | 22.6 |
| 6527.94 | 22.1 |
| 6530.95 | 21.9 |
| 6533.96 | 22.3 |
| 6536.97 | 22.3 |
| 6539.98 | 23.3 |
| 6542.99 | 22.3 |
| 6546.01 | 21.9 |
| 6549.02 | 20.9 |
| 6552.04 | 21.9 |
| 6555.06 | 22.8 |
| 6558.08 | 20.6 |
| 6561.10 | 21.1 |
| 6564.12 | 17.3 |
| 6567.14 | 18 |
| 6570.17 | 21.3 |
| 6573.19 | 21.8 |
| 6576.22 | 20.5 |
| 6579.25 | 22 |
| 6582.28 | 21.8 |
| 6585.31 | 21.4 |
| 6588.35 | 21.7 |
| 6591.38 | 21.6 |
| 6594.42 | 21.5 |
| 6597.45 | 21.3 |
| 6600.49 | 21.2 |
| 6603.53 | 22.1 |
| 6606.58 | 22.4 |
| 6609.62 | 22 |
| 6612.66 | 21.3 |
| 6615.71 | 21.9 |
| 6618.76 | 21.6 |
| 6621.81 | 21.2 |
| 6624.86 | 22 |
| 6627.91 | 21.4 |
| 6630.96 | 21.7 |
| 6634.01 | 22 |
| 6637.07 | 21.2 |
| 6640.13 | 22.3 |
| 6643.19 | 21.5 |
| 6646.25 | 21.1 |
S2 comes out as 2.1 A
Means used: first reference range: 22.4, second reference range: 21.6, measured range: 20.8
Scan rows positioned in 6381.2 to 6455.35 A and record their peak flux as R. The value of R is 22.8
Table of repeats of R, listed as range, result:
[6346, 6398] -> 23.2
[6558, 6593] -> 22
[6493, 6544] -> 23.3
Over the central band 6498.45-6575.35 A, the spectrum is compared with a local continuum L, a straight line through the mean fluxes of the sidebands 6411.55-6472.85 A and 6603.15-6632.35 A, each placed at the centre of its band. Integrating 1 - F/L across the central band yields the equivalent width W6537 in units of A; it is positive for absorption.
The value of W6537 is 0.9 A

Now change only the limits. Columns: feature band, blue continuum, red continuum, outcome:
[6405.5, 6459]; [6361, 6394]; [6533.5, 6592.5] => 0.3 A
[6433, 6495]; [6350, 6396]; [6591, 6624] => 0.9 A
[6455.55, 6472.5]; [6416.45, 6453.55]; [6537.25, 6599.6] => 0.0 A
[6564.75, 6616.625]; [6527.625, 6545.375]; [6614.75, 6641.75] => 1.5 A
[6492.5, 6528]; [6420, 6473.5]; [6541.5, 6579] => -0.6 A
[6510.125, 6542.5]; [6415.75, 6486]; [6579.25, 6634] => -0.7 A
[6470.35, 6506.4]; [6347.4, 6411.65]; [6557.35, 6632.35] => 0.3 A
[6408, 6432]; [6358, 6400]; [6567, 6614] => 0.2 A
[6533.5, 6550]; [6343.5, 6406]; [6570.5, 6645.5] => -0.3 A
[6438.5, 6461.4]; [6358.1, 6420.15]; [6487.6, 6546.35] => 0.2 A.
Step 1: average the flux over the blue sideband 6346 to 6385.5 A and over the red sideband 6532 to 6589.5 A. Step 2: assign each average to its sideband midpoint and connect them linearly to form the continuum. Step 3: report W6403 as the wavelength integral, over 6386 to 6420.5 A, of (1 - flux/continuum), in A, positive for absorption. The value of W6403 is 0.5 A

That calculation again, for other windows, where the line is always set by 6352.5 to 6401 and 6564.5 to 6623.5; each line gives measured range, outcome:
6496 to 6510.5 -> 0.30 A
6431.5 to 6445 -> 0.18 A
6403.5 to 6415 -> 0.19 A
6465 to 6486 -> 0.09 A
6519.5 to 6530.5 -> -0.30 A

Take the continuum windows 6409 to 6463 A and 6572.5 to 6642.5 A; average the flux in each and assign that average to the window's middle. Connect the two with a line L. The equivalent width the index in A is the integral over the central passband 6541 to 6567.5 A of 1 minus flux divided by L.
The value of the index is 1.0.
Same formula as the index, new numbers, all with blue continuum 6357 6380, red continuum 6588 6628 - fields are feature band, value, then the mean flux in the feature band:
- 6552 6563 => 0.2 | 21.4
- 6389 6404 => 0.3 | 21.9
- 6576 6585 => 0.1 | 21.6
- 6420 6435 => 0.2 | 21.9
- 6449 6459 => 0.2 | 21.7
